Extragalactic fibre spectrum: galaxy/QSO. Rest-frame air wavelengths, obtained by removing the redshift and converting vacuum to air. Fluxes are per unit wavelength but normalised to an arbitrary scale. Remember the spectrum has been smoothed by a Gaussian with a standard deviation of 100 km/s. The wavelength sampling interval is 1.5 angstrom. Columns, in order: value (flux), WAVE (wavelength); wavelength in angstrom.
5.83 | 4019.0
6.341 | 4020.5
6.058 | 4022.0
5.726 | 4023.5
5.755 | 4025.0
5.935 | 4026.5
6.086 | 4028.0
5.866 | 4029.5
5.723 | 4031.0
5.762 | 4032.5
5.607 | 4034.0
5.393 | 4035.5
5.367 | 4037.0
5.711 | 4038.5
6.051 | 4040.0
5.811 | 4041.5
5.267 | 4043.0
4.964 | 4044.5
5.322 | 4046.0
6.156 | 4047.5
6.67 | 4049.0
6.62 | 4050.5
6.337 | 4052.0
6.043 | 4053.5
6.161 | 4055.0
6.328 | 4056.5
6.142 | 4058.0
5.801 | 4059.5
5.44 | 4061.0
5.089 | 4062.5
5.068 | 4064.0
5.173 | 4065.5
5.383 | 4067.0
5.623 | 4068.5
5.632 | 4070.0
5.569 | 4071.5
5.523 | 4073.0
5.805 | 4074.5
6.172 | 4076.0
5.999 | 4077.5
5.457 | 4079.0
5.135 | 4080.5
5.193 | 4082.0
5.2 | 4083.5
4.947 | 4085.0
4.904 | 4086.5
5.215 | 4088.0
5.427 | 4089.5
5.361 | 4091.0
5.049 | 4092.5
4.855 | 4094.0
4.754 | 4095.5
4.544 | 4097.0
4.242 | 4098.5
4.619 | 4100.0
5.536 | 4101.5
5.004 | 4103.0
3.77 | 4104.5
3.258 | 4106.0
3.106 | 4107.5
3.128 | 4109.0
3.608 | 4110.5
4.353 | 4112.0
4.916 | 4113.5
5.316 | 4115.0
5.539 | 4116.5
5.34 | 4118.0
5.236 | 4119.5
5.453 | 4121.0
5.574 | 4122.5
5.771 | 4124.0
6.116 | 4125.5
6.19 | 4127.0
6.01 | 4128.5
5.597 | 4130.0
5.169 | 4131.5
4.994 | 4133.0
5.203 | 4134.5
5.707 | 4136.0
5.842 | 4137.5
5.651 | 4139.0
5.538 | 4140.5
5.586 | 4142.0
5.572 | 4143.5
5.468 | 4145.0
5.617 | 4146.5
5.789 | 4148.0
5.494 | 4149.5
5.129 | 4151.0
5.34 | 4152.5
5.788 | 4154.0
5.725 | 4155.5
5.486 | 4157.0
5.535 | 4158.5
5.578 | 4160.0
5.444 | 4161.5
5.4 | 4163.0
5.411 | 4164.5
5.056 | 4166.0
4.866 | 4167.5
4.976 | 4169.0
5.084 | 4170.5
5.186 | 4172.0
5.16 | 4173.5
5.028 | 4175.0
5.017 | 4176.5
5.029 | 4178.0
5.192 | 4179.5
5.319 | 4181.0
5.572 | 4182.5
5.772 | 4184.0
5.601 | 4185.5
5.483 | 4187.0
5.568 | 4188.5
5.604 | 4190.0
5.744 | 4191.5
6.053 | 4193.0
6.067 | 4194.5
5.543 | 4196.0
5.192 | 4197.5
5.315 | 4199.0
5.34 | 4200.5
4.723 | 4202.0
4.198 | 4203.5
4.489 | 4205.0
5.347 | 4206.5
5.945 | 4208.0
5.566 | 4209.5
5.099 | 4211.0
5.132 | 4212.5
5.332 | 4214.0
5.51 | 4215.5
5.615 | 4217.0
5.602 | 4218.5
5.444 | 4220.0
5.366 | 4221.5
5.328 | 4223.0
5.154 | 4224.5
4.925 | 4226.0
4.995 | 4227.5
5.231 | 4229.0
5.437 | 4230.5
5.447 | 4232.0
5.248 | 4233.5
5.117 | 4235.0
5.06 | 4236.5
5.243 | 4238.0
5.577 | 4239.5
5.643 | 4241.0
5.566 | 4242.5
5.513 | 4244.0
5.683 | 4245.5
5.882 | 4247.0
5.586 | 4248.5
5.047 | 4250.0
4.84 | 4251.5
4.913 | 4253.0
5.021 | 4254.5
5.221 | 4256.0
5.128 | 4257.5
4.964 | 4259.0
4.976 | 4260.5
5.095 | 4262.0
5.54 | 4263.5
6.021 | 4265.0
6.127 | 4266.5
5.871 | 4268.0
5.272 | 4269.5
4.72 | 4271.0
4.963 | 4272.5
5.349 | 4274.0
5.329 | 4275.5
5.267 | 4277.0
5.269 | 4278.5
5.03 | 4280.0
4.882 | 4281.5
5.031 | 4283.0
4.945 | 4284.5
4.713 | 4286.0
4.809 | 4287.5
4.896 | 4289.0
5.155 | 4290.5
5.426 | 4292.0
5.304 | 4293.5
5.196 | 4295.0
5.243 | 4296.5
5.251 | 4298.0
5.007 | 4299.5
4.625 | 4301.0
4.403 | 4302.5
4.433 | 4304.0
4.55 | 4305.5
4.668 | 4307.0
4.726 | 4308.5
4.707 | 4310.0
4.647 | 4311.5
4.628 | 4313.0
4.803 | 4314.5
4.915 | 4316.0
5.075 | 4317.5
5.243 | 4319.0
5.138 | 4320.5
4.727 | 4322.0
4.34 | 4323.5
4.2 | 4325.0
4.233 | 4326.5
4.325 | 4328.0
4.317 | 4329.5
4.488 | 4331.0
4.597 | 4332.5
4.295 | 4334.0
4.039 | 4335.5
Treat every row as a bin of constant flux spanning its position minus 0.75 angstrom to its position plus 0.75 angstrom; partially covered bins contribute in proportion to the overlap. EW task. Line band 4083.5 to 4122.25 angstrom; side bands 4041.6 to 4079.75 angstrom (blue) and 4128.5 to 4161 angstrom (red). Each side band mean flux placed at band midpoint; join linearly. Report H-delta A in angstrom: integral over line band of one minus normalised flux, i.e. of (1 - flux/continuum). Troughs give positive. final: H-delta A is 6.3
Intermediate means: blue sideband 5.75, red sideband 5.53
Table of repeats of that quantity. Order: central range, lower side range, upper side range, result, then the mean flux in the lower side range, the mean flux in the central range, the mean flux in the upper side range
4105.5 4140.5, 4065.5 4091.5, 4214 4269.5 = 1.9 angstrom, 5.44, 5.11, 5.36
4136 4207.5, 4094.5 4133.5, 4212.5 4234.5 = -3.8 angstrom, 4.89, 5.39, 5.32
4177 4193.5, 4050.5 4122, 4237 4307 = -1.1 angstrom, 5.16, 5.52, 5.18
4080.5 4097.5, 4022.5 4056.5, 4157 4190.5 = 1.8 angstrom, 5.85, 5.05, 5.31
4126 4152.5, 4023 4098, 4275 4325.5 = -1.0 angstrom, 5.58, 5.56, 4.9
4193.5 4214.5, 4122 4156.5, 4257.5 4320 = 0.5 angstrom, 5.6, 5.24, 5.05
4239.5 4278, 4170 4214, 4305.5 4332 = -2.9 angstrom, 5.32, 5.35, 4.65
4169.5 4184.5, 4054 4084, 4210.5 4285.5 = 0.5 angstrom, 5.6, 5.22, 5.29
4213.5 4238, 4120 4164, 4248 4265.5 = -0.1 angstrom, 5.58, 5.3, 5.18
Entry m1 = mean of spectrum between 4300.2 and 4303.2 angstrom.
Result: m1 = 4.52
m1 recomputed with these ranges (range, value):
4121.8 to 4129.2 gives 5.93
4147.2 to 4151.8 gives 5.47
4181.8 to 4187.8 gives 5.61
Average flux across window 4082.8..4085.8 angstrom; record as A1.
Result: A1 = 5.07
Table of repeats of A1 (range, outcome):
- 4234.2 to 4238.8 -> 5.15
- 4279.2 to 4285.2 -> 4.97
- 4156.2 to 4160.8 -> 5.53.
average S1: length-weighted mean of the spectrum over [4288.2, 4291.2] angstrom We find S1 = 5.02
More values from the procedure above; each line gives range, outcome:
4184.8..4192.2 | 5.6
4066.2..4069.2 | 5.5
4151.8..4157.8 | 5.59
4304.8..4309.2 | 4.65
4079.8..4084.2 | 5.18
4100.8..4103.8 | 5.24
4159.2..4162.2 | 5.51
